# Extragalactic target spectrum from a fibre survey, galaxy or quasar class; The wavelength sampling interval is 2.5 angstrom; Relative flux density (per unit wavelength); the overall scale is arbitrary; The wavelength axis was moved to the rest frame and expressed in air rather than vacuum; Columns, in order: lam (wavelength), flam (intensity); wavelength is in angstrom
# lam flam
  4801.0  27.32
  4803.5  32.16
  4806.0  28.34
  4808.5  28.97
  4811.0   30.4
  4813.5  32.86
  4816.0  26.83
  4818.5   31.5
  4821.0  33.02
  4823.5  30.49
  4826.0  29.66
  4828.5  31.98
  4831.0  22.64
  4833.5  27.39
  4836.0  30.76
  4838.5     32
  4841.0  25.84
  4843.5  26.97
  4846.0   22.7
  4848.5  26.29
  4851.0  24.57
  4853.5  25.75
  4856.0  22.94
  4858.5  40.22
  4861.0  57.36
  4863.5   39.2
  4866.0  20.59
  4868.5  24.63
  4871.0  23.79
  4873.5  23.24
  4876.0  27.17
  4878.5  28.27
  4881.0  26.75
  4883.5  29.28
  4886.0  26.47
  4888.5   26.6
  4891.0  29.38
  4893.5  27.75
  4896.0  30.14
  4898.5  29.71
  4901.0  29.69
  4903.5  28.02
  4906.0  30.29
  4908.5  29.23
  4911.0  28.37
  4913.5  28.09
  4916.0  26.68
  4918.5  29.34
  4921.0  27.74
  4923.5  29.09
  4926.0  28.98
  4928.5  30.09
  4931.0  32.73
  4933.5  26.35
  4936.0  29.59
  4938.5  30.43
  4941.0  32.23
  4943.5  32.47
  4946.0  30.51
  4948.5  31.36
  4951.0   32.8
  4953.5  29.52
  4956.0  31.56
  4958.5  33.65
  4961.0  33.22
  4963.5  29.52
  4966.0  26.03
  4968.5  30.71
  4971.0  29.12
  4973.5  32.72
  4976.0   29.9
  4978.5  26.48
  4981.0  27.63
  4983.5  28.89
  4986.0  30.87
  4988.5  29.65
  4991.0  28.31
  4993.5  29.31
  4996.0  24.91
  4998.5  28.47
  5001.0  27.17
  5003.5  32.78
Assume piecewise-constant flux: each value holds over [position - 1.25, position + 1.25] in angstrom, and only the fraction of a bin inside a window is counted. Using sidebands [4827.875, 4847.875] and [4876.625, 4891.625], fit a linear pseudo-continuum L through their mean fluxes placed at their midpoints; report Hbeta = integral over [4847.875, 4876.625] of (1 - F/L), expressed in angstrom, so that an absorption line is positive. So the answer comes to -2.34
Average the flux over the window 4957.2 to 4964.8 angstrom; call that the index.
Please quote 32.1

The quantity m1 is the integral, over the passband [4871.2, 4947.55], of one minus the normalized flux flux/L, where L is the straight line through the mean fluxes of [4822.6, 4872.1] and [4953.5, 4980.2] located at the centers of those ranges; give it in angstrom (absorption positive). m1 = 2.6 angstrom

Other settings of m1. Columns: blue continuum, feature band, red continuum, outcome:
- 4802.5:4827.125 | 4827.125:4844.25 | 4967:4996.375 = 1.1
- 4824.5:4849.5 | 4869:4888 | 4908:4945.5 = 1.4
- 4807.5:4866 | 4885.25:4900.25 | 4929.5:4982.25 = 0.9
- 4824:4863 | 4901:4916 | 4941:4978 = 0.9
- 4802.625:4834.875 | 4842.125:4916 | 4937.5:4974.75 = 3.9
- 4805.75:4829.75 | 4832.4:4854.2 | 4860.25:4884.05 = 2.2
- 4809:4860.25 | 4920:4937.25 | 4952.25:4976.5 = 0.5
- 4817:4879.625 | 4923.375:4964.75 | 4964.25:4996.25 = -2.7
